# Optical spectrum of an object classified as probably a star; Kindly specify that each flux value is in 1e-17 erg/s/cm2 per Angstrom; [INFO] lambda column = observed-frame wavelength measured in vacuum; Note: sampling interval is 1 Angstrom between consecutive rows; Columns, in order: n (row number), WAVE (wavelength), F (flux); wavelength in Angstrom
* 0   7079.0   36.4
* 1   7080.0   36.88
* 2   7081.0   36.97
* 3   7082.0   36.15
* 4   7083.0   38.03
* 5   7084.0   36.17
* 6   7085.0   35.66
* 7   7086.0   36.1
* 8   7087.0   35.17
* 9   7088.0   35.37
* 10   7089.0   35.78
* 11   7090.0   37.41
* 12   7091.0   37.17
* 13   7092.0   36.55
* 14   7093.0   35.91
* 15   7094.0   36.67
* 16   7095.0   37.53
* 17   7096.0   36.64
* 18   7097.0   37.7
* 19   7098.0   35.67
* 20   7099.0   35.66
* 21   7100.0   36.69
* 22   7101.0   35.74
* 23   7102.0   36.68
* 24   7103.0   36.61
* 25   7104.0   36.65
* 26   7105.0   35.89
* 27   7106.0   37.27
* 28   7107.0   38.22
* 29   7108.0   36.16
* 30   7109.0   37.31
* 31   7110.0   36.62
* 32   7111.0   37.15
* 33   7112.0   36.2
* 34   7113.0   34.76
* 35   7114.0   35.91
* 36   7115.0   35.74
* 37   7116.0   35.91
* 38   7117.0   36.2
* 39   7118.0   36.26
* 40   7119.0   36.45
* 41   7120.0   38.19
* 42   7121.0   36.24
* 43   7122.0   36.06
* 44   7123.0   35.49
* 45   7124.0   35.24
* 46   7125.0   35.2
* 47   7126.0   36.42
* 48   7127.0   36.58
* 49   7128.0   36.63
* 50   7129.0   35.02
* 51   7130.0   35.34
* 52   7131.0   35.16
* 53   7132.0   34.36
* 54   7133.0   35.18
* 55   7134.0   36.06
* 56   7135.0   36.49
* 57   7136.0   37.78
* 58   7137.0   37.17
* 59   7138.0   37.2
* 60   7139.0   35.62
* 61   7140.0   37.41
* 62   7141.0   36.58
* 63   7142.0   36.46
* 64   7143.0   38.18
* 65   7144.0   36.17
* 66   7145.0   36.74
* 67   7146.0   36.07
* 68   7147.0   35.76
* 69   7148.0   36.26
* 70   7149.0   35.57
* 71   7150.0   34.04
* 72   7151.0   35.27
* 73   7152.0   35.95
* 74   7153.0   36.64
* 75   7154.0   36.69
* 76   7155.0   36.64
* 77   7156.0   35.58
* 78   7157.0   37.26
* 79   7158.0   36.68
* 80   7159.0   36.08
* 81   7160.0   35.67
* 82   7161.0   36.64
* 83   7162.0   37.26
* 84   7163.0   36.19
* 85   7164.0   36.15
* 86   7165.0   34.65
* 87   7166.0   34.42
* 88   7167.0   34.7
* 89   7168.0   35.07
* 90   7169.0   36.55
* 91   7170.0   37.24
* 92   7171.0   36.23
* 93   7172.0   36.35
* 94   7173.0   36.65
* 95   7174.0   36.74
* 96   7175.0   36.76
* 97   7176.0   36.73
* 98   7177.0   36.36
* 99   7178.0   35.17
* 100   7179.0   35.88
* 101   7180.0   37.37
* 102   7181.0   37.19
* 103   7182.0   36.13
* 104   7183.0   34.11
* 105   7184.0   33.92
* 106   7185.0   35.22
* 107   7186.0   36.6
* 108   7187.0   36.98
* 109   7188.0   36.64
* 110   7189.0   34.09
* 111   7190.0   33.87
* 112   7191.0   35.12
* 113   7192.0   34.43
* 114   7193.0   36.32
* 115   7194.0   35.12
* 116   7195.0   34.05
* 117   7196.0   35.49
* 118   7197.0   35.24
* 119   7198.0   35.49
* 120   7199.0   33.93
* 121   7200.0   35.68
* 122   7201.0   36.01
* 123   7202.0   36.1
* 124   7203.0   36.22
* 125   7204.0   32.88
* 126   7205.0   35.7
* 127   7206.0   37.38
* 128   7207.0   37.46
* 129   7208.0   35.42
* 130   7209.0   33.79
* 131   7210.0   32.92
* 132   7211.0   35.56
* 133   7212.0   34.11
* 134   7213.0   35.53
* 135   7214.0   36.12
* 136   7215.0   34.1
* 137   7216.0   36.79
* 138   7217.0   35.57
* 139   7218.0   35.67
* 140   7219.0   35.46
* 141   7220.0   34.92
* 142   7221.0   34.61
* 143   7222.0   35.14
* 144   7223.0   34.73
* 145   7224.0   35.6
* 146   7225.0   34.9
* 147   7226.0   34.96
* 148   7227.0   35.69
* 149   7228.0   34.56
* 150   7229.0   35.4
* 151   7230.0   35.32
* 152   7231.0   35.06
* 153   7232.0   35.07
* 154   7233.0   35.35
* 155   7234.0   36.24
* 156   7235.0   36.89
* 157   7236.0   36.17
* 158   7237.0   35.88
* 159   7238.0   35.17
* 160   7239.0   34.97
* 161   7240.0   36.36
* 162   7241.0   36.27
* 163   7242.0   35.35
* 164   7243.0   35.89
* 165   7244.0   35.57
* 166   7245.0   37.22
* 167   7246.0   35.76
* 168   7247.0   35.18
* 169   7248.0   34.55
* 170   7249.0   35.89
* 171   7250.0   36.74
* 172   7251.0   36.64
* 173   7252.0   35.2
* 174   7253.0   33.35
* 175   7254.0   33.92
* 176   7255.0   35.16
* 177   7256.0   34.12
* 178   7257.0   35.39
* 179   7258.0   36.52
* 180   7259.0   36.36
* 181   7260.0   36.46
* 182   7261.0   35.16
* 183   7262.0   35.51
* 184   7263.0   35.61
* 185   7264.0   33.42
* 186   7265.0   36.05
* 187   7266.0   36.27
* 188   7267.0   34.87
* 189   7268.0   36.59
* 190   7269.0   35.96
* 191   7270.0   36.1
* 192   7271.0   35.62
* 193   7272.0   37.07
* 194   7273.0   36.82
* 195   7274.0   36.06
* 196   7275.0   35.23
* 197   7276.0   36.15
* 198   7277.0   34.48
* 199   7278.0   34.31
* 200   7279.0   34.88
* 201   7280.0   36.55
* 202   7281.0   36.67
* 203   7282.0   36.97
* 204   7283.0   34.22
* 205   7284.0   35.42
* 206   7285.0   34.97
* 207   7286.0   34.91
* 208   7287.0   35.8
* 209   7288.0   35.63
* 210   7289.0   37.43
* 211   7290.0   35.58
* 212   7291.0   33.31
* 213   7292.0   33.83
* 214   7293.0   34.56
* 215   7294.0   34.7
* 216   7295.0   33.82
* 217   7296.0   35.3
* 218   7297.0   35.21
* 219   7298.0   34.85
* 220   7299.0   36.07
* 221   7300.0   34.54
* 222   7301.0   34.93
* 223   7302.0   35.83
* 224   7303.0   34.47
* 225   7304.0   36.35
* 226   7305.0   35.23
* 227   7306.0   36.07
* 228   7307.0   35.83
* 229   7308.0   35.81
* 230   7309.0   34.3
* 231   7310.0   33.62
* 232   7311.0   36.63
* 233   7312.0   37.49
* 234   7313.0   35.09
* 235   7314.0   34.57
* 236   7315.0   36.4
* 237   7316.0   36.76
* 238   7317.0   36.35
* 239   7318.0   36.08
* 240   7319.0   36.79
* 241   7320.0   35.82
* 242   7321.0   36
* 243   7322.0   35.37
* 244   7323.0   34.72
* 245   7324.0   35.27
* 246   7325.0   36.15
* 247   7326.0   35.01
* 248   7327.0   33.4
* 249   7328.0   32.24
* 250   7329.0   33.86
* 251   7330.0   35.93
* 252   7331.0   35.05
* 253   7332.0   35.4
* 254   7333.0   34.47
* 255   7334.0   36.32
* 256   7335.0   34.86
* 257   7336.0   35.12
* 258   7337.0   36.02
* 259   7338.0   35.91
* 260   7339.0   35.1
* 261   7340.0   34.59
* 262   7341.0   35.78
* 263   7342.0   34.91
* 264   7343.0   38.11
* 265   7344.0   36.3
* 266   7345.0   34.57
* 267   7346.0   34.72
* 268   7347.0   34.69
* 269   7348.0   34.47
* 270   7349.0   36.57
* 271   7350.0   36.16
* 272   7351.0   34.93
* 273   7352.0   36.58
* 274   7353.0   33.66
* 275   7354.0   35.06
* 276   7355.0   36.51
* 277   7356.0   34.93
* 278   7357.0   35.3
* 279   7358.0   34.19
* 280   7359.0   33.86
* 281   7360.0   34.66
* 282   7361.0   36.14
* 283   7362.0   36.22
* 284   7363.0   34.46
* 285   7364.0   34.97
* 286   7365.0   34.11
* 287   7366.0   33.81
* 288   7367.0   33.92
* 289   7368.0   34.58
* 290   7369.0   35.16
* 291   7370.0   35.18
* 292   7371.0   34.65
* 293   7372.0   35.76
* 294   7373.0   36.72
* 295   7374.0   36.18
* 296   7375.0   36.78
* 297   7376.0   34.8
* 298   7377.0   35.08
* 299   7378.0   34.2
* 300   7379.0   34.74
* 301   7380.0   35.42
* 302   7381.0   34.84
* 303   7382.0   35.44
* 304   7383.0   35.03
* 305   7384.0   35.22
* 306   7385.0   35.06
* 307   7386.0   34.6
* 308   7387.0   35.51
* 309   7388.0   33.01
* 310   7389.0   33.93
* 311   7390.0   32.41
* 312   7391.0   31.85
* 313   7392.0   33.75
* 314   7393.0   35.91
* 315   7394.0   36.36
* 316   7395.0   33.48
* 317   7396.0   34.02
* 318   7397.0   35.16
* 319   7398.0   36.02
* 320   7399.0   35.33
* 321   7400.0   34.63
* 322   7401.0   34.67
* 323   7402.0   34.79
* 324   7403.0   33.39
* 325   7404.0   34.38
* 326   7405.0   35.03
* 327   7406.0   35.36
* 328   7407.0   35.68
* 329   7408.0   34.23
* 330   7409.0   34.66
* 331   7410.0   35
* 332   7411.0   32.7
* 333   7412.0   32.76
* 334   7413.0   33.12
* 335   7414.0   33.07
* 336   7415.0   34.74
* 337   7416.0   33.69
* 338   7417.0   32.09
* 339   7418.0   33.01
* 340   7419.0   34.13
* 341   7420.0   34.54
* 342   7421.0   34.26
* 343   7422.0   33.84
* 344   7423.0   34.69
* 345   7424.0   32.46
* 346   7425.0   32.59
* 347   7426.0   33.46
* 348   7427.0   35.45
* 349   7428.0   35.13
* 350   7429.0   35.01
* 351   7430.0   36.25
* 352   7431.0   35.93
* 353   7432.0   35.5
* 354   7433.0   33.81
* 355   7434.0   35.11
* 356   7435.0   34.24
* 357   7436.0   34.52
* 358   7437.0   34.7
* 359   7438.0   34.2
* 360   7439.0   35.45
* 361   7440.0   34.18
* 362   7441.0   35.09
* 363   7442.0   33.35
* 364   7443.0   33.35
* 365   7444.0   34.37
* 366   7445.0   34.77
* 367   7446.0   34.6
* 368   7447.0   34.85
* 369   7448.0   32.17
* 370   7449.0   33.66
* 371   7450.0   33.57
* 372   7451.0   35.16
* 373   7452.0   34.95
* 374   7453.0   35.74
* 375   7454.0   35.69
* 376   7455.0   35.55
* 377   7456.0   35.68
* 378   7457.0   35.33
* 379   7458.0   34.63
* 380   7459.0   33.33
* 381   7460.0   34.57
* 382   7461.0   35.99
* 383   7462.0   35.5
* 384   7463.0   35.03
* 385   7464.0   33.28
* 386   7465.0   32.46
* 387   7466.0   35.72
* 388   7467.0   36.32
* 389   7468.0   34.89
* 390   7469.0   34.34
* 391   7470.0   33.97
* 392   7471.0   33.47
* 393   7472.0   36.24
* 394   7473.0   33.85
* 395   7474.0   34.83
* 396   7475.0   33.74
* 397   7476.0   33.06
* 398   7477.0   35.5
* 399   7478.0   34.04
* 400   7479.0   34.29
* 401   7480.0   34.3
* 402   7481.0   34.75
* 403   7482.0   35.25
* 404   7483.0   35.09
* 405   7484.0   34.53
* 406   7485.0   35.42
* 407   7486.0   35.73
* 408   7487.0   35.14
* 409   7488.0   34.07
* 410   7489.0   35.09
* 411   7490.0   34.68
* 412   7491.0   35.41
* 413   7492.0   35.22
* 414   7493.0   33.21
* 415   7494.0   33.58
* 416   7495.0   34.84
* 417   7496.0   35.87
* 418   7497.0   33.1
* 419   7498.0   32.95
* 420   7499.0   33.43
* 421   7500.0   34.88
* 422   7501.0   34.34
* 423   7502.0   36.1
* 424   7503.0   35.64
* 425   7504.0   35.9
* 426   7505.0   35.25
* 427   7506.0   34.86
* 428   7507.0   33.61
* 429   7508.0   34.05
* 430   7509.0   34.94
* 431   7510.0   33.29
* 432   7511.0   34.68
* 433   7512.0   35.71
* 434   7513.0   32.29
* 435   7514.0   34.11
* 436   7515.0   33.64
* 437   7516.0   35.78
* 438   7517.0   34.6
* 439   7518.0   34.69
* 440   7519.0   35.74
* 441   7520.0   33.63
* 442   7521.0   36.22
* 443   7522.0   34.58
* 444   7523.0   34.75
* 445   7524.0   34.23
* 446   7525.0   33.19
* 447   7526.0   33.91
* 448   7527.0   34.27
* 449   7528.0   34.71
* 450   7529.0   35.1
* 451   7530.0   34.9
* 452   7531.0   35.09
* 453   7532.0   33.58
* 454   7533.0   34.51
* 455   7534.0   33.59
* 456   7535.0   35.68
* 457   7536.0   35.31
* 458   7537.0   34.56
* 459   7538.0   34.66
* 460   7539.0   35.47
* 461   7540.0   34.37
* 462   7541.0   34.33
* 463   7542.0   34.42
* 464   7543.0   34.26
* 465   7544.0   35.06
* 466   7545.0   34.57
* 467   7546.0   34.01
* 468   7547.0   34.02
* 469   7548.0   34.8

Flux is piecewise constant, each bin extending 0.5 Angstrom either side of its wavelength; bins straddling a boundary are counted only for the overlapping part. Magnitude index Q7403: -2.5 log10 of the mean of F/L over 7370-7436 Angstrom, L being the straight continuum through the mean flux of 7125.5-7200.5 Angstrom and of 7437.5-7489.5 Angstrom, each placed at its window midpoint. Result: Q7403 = 0.011 mag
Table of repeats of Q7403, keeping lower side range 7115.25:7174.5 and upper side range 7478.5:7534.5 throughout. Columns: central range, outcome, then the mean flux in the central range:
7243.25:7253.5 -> 0.002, 35.6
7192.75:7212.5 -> 0.020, 35.2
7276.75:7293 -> 0.007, 35.3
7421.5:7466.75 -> 0.009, 34.6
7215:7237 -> 0.012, 35.4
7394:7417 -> 0.021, 34.4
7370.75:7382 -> -0.008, 35.4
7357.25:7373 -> 0.011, 34.8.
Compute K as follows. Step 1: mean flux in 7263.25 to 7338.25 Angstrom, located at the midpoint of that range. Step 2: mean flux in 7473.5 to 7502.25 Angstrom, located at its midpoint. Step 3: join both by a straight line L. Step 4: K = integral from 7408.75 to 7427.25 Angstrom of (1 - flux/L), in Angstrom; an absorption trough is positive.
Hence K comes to 0.6 Angstrom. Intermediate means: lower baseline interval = 35.4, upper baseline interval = 34.6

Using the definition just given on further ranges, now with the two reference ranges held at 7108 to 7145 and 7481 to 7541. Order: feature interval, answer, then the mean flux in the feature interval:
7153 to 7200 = 0.28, 35.8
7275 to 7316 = 0.23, 35.3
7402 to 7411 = 0.12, 34.6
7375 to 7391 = 0.26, 34.6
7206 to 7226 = 0.36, 35.2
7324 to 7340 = 0.18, 35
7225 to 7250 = 0.11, 35.6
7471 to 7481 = 0.11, 34.4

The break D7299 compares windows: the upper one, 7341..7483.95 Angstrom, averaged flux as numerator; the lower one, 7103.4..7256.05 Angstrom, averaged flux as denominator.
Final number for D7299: 0.97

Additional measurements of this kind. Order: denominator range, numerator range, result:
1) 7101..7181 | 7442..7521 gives 0.95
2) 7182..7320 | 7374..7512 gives 0.97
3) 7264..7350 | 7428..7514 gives 0.98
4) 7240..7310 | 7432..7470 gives 0.98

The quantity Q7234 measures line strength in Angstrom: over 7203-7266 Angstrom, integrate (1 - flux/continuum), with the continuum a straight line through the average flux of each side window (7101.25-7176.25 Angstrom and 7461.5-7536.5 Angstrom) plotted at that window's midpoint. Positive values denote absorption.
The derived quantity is 0.7 Angstrom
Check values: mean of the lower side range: 36.2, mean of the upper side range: 34.6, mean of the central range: 35.4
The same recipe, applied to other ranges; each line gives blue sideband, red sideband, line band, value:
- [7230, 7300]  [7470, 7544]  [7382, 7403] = 0.3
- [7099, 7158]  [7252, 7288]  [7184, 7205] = 0.4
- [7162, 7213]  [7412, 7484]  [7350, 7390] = -0.2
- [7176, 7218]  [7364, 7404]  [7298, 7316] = -0.2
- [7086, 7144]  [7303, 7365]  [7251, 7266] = 0.2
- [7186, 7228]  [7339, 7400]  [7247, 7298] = -0.4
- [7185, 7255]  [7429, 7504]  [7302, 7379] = -0.6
